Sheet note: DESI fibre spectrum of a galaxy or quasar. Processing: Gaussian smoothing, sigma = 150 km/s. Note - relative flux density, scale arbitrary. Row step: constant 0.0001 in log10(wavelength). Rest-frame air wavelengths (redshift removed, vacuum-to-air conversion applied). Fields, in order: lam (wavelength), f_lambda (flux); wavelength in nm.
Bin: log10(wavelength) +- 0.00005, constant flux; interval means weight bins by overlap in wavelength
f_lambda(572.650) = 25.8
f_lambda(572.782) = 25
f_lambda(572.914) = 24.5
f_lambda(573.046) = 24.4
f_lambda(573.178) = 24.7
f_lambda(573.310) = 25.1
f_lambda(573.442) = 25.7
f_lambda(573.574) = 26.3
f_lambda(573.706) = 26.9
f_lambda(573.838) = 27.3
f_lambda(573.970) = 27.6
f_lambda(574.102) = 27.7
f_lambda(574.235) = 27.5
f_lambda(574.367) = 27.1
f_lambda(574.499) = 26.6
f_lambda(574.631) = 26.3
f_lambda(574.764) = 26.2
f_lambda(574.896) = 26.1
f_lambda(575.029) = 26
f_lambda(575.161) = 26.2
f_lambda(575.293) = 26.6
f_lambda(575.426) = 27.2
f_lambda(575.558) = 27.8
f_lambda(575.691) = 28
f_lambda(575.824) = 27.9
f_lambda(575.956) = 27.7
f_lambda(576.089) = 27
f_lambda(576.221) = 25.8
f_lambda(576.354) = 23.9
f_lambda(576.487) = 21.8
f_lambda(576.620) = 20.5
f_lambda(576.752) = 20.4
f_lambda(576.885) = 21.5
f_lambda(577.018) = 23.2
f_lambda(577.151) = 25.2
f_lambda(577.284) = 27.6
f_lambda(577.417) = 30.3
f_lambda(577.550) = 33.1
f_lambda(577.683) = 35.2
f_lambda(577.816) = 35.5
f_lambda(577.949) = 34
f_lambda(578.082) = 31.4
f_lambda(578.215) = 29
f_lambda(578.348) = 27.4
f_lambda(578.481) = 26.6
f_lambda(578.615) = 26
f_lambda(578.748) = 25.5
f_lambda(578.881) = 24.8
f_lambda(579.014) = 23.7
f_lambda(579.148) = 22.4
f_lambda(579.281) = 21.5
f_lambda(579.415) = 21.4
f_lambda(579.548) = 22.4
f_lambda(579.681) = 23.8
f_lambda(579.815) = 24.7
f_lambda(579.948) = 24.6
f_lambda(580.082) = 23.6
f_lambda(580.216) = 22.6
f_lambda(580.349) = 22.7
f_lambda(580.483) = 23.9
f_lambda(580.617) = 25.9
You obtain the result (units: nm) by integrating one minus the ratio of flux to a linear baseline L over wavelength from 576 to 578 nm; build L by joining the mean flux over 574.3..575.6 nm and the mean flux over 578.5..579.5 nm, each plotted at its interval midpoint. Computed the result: -0.15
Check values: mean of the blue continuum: 26.6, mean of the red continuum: 23.7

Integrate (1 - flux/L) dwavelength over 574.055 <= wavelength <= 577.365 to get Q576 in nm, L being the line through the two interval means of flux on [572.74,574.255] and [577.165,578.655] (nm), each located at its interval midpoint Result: 0.292 nm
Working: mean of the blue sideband 26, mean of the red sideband 30.4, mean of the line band 25.7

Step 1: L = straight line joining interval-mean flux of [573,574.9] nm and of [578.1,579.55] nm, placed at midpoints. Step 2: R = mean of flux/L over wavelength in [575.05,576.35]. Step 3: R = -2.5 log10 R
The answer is -0.04 mag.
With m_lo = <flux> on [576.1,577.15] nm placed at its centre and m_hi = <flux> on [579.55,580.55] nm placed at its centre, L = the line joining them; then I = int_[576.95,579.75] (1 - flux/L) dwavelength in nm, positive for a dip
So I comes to -0.47 nm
